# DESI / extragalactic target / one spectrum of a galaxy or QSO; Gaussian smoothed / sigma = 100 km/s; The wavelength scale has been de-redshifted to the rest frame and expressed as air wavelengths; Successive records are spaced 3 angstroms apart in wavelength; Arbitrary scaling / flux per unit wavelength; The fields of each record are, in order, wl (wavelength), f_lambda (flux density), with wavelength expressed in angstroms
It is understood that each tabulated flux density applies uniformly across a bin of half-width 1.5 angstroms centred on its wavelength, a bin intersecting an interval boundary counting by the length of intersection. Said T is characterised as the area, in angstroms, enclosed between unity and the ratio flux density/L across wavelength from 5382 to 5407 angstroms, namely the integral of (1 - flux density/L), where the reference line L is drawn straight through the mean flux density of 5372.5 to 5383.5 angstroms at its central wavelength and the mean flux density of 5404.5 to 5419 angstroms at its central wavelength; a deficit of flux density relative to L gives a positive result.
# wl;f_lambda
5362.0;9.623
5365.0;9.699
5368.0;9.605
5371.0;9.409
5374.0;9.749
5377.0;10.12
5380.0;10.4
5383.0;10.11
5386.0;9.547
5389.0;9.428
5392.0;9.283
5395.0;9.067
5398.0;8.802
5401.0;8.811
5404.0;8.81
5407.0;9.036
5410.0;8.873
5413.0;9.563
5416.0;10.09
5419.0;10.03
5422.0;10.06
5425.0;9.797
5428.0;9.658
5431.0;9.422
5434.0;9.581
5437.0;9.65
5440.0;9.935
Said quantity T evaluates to 1.4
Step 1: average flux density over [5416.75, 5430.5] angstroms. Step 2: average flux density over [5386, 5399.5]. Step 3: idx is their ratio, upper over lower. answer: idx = 1.1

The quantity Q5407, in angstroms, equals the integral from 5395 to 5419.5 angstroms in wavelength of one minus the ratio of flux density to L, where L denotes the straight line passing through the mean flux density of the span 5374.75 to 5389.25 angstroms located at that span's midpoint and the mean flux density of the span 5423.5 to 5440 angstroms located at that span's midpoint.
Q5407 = 1.5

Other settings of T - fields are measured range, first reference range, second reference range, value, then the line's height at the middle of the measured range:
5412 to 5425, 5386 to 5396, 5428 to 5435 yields -0.7 angstroms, 9.46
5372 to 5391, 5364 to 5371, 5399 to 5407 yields -1.1 angstroms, 9.3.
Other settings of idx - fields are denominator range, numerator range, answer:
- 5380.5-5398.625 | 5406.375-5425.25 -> 1.02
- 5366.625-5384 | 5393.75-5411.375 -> 0.90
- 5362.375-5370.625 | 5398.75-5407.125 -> 0.92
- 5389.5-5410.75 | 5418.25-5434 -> 1.09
